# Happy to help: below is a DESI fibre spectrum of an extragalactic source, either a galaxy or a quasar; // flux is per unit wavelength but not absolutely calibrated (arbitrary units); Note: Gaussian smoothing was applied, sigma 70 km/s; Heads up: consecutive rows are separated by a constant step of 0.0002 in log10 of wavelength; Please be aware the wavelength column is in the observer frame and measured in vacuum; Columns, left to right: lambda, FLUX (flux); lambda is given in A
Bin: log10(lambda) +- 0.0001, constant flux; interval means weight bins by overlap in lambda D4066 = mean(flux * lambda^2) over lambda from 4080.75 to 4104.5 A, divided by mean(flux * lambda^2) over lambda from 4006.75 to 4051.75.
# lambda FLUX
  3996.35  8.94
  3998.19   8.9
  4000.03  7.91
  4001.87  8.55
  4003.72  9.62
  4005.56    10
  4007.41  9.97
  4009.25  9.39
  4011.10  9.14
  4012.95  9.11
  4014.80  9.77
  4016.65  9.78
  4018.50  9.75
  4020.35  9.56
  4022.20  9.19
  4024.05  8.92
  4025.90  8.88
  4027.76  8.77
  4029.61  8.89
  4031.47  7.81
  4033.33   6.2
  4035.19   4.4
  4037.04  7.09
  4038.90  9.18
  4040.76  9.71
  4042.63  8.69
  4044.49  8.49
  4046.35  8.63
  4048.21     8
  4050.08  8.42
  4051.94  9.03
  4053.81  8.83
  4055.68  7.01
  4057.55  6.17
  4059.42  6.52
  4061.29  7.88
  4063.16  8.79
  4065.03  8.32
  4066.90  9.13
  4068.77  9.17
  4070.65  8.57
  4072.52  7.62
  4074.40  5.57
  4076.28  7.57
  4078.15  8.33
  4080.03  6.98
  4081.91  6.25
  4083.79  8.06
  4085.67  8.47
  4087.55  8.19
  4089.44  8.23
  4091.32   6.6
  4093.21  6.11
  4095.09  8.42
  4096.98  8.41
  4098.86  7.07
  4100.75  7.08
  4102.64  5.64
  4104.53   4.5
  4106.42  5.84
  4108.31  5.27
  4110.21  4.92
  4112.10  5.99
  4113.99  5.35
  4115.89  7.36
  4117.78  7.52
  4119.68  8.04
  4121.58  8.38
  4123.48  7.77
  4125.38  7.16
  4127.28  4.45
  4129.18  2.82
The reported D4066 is 0.87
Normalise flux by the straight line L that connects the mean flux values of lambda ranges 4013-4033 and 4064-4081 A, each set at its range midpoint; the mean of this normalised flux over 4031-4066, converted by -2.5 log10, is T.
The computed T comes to 0.08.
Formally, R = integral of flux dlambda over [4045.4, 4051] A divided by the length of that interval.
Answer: 8.35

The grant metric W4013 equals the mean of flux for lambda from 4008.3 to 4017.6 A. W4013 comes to 9.44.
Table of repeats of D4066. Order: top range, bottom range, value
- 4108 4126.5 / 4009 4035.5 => 0.82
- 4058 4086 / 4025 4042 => 1.00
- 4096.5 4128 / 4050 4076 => 0.84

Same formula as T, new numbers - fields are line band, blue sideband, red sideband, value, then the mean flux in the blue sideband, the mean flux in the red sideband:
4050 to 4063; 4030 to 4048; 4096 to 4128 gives -0.03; 7.84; 6.53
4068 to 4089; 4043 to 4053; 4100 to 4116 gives -0.09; 8.53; 5.67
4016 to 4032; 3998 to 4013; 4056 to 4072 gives -0.03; 9.19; 8.02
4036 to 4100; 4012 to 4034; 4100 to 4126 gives -0.03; 8.92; 6.47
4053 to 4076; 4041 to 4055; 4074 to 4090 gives 0.04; 8.61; 7.57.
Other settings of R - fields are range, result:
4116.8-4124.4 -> 7.92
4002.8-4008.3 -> 9.86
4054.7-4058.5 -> 6.61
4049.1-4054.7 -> 8.75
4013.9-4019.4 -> 9.77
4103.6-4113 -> 5.3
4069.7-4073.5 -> 8.06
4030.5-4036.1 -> 6.15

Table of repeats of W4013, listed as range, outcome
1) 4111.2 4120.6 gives 6.85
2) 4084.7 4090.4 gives 8.29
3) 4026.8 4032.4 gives 8.48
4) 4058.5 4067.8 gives 8.13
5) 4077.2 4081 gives 7.65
